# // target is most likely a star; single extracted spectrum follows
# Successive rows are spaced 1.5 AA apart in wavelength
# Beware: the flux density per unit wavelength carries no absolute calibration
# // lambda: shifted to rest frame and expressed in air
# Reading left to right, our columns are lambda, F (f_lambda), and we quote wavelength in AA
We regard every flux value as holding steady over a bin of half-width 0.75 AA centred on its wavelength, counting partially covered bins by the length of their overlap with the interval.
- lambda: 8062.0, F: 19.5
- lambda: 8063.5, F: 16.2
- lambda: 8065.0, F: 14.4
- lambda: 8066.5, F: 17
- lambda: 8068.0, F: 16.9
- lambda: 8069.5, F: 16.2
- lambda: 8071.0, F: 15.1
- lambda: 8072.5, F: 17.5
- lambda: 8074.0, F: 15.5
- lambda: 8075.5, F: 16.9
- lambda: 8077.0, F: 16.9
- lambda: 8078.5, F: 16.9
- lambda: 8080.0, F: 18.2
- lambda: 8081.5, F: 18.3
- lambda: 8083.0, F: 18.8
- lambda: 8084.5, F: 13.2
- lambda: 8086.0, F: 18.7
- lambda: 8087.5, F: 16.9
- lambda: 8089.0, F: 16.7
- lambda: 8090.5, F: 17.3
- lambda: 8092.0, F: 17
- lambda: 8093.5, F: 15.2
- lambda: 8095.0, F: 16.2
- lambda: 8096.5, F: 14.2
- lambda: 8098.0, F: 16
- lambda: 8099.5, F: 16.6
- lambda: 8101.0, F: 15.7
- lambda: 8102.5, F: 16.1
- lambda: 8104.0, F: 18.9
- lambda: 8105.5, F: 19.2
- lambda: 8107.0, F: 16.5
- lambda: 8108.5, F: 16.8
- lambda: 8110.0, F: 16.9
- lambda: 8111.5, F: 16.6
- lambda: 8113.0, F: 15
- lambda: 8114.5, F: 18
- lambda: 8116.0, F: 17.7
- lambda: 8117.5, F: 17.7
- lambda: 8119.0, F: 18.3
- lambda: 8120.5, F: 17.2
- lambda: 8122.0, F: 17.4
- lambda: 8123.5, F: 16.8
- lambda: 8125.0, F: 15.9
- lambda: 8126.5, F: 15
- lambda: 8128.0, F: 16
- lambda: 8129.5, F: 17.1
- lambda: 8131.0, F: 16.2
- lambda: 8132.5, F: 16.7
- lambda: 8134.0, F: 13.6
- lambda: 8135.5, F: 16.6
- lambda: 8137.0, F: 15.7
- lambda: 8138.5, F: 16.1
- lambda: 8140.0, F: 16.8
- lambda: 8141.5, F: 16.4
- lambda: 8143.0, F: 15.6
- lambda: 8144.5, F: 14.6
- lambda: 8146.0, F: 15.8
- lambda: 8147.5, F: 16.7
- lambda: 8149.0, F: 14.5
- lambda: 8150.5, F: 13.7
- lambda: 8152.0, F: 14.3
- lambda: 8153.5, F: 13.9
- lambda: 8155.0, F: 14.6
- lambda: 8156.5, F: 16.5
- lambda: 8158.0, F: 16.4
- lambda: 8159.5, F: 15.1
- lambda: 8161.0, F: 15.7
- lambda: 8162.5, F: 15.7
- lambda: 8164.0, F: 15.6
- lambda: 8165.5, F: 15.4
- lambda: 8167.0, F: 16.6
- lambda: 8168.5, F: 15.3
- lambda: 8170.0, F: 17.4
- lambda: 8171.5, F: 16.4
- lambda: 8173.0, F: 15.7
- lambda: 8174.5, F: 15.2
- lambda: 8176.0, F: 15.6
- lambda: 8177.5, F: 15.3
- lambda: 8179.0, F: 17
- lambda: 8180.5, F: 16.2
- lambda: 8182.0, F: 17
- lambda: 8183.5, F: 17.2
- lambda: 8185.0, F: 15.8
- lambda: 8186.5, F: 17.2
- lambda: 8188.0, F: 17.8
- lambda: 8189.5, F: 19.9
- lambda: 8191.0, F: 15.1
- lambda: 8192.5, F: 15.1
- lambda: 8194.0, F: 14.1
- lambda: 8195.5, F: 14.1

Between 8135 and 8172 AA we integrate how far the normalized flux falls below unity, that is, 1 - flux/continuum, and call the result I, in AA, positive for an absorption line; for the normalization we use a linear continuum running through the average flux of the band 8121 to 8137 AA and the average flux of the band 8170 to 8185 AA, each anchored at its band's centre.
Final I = 1.2 AA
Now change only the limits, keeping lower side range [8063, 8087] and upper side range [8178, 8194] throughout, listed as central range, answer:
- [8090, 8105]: 0.3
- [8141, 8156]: 1.5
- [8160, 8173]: 0.5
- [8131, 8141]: 0.4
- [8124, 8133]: 0.3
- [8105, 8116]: -0.2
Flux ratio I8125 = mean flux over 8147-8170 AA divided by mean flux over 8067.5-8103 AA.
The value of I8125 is 0.93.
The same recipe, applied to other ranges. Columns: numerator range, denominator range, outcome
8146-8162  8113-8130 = 0.90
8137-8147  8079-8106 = 0.94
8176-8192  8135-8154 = 1.09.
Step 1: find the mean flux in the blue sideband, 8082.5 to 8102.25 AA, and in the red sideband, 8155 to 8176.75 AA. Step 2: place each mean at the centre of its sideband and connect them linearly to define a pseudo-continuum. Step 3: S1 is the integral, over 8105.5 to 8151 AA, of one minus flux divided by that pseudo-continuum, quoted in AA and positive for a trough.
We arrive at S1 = -0.7 AA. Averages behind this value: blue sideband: 16.3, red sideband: 15.9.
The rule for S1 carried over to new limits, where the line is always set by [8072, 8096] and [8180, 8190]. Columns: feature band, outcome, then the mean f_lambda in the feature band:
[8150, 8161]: 1.4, 15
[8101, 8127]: -0.1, 17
